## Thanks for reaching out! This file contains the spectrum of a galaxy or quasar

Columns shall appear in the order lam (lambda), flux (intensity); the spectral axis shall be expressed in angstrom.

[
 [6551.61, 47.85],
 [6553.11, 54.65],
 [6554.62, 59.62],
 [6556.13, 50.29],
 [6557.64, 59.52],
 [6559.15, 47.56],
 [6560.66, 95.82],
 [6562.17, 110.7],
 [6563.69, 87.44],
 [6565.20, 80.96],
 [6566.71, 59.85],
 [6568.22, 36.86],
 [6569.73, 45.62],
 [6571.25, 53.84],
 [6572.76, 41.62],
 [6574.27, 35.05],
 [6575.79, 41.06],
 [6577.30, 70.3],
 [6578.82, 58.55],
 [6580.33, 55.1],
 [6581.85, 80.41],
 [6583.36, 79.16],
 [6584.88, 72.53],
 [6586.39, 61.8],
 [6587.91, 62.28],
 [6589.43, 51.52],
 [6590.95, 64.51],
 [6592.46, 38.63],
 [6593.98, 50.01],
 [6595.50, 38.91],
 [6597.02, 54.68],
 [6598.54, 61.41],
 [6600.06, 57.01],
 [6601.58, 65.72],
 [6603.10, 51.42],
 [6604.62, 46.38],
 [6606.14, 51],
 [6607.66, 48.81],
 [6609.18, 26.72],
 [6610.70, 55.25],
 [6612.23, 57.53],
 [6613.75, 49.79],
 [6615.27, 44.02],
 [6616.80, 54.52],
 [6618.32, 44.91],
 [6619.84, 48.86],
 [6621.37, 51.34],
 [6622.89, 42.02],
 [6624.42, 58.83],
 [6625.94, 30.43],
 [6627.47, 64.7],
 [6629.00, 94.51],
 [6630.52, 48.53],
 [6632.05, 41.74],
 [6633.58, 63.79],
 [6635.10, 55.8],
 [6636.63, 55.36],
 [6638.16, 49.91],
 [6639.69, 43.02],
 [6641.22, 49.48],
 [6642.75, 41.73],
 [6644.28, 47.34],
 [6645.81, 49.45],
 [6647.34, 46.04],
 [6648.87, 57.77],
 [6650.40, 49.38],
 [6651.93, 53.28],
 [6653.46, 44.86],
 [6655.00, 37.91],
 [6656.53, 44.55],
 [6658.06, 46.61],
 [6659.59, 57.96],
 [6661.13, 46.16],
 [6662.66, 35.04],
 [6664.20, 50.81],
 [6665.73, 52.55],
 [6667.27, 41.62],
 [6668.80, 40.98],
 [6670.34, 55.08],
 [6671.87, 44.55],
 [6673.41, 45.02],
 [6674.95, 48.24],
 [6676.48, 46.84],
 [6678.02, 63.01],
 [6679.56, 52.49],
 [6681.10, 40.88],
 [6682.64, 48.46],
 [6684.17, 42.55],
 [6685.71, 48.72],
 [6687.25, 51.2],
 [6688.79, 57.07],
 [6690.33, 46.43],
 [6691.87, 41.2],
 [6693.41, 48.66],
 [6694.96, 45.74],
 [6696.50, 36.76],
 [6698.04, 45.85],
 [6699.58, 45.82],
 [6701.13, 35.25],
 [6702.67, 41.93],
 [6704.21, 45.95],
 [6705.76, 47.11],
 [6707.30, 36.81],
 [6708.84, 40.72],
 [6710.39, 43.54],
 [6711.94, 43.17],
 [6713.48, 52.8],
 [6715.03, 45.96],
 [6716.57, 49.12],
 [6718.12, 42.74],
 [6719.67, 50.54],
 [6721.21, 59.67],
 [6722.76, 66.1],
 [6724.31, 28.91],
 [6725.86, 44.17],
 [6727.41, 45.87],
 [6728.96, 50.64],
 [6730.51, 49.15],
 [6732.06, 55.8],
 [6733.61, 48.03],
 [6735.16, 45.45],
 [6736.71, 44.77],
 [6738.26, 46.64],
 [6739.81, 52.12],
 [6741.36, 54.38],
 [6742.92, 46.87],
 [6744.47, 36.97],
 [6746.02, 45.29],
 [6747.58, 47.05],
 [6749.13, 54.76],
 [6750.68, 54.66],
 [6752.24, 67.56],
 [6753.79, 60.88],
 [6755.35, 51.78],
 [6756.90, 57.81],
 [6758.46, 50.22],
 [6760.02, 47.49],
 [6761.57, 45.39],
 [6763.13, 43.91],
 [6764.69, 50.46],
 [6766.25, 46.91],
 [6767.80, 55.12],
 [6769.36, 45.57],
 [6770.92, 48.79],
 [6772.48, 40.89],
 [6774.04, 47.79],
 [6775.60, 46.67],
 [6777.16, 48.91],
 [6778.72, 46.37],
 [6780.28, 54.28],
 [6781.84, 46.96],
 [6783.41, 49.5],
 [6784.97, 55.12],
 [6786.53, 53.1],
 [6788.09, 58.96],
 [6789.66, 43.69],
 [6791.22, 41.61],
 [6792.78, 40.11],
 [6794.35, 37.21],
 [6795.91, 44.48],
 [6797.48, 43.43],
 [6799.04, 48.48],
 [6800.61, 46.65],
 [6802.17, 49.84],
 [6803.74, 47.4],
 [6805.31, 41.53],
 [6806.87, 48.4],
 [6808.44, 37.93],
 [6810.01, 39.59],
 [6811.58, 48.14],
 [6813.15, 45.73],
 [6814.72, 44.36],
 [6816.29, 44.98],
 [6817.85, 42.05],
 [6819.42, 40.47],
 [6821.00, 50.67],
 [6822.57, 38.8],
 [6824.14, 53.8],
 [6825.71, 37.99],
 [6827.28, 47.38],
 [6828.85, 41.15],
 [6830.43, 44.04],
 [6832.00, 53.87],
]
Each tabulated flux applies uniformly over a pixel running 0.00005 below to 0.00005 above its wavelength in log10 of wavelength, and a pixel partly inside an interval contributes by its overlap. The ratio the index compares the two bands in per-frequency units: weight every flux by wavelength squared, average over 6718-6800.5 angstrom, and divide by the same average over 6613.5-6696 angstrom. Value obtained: 1.0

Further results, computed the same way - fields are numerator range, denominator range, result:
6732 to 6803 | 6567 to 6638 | 0.96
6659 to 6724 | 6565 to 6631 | 0.89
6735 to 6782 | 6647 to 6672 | 1.07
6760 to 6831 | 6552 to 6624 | 0.87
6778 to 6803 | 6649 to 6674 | 1.05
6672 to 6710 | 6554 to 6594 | 0.78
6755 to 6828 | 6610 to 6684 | 0.98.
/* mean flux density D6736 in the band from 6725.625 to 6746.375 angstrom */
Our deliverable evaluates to 47.7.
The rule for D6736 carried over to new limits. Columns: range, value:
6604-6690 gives 49.4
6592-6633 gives 51.2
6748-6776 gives 50.9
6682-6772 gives 48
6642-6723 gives 47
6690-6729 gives 45.3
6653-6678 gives 46.7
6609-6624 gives 48.5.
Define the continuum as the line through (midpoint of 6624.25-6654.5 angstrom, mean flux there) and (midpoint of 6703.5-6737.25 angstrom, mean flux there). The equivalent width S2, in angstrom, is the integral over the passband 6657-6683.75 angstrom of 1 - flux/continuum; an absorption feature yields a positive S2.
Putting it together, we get 1.2 angstrom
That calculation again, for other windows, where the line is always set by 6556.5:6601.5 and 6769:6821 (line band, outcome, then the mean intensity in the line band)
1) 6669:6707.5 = 4.83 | 46.5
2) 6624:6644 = 1.18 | 53.4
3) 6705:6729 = 2.16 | 46.6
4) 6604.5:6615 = 1.89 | 47.9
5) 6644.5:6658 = 1.90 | 47.8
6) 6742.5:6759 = -1.12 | 52.3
